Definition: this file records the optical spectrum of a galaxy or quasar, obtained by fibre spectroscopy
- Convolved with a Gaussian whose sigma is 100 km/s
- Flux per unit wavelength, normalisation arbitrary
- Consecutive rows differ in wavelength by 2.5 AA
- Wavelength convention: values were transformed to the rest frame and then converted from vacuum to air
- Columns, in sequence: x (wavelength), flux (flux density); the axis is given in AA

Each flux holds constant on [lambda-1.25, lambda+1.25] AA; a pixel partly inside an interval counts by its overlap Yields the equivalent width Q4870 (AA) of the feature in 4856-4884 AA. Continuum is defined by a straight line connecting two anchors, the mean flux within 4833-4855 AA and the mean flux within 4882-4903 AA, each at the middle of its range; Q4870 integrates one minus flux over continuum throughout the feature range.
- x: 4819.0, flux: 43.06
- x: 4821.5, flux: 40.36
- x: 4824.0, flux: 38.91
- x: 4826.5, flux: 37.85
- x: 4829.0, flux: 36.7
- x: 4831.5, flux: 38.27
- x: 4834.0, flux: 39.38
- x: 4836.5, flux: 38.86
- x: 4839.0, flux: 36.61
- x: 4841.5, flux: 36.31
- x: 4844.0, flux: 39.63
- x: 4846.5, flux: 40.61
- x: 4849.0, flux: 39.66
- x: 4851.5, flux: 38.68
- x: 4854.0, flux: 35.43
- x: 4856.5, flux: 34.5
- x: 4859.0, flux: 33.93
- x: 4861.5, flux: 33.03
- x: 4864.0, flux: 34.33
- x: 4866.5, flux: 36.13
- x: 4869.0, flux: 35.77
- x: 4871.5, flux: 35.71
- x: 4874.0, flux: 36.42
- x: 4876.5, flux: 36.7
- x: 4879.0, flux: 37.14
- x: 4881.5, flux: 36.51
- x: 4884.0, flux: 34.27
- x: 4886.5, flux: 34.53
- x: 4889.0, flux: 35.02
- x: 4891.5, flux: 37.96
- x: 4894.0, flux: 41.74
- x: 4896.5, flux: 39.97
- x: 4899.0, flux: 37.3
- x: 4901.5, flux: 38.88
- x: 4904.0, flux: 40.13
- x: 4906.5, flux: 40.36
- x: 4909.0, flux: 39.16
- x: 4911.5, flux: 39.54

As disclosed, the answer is 1.8 AA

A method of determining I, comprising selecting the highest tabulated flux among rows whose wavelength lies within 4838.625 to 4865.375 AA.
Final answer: 40.61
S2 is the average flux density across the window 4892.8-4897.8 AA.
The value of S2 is 40.8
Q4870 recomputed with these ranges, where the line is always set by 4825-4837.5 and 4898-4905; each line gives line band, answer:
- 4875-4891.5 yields 1.2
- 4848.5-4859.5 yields 0.6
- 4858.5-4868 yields 1.0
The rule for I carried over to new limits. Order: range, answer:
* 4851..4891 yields 38.68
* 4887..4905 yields 41.74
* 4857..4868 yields 36.13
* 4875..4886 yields 37.14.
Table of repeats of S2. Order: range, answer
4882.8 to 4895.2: 36.7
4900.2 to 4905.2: 39.5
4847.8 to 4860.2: 36.4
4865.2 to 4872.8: 35.9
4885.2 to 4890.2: 34.8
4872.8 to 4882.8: 36.7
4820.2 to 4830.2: 38.5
